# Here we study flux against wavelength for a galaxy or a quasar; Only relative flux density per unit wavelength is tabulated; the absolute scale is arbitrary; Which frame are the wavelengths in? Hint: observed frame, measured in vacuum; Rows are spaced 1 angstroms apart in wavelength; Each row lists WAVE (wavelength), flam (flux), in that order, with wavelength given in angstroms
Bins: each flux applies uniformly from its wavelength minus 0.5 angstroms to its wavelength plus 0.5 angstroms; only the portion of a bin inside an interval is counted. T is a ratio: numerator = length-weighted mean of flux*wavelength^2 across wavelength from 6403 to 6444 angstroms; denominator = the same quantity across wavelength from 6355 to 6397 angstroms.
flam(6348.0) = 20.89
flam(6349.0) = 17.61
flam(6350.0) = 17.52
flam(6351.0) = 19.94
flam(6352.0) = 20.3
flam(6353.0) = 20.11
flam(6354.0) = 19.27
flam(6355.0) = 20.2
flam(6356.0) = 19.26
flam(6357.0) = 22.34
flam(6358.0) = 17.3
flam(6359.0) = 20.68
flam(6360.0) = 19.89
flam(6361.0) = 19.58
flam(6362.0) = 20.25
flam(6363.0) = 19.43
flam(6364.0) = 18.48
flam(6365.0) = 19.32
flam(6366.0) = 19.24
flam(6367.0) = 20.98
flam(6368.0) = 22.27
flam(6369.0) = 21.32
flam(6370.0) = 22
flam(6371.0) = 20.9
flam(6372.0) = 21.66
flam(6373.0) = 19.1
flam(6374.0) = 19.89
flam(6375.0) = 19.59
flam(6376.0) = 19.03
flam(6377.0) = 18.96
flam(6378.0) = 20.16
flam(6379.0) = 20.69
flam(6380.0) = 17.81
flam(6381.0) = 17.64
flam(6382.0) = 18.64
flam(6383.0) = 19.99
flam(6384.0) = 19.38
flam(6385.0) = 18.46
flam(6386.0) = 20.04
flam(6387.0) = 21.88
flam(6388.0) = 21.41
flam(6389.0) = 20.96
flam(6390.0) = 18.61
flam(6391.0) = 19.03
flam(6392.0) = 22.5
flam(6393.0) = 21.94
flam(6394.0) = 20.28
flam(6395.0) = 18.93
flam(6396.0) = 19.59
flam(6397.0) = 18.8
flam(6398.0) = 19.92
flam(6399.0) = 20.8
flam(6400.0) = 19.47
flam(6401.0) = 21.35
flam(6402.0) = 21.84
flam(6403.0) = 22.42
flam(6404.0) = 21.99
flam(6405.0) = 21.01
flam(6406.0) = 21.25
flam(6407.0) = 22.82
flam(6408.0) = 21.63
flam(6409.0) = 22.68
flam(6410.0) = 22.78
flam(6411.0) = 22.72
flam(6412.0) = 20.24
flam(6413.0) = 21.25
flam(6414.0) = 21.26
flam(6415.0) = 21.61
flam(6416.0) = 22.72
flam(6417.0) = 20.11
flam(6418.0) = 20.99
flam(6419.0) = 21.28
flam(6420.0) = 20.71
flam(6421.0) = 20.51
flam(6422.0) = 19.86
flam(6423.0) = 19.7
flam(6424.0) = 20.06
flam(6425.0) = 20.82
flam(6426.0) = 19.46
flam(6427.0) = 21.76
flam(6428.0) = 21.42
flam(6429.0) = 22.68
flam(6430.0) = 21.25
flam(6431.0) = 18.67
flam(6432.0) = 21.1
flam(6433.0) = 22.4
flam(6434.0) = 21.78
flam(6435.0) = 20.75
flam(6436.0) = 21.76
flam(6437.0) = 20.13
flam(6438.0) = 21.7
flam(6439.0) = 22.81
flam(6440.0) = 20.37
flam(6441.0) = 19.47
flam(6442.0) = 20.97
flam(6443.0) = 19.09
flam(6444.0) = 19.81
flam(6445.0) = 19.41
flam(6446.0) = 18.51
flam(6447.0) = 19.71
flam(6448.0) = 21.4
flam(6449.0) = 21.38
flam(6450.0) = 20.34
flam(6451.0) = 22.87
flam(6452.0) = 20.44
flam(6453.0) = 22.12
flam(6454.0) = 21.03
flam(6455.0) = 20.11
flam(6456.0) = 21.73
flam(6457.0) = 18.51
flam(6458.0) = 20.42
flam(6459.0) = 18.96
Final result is 1.07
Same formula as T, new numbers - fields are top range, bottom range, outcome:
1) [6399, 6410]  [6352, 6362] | 1.11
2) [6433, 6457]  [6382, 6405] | 1.03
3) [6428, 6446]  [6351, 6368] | 1.07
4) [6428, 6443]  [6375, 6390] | 1.09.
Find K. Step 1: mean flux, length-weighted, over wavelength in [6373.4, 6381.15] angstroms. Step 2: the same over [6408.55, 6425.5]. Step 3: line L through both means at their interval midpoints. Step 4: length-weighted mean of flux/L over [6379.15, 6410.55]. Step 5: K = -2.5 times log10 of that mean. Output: -0.02 mag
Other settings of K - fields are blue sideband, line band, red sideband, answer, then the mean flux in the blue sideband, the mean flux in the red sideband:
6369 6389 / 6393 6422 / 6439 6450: -0.06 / 19.9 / 20.2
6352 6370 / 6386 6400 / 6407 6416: 0.05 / 20.1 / 21.9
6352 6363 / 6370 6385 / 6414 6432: 0.03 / 19.9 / 20.8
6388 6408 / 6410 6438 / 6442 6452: -0.03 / 20.8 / 20.3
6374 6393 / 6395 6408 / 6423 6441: -0.03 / 19.8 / 21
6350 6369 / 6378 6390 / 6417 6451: 0.03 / 19.9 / 20.7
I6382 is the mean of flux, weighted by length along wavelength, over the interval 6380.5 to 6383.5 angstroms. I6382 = 18.8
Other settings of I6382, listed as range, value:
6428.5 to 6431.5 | 20.9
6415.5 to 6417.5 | 21.4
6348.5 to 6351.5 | 18.4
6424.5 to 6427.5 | 20.7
